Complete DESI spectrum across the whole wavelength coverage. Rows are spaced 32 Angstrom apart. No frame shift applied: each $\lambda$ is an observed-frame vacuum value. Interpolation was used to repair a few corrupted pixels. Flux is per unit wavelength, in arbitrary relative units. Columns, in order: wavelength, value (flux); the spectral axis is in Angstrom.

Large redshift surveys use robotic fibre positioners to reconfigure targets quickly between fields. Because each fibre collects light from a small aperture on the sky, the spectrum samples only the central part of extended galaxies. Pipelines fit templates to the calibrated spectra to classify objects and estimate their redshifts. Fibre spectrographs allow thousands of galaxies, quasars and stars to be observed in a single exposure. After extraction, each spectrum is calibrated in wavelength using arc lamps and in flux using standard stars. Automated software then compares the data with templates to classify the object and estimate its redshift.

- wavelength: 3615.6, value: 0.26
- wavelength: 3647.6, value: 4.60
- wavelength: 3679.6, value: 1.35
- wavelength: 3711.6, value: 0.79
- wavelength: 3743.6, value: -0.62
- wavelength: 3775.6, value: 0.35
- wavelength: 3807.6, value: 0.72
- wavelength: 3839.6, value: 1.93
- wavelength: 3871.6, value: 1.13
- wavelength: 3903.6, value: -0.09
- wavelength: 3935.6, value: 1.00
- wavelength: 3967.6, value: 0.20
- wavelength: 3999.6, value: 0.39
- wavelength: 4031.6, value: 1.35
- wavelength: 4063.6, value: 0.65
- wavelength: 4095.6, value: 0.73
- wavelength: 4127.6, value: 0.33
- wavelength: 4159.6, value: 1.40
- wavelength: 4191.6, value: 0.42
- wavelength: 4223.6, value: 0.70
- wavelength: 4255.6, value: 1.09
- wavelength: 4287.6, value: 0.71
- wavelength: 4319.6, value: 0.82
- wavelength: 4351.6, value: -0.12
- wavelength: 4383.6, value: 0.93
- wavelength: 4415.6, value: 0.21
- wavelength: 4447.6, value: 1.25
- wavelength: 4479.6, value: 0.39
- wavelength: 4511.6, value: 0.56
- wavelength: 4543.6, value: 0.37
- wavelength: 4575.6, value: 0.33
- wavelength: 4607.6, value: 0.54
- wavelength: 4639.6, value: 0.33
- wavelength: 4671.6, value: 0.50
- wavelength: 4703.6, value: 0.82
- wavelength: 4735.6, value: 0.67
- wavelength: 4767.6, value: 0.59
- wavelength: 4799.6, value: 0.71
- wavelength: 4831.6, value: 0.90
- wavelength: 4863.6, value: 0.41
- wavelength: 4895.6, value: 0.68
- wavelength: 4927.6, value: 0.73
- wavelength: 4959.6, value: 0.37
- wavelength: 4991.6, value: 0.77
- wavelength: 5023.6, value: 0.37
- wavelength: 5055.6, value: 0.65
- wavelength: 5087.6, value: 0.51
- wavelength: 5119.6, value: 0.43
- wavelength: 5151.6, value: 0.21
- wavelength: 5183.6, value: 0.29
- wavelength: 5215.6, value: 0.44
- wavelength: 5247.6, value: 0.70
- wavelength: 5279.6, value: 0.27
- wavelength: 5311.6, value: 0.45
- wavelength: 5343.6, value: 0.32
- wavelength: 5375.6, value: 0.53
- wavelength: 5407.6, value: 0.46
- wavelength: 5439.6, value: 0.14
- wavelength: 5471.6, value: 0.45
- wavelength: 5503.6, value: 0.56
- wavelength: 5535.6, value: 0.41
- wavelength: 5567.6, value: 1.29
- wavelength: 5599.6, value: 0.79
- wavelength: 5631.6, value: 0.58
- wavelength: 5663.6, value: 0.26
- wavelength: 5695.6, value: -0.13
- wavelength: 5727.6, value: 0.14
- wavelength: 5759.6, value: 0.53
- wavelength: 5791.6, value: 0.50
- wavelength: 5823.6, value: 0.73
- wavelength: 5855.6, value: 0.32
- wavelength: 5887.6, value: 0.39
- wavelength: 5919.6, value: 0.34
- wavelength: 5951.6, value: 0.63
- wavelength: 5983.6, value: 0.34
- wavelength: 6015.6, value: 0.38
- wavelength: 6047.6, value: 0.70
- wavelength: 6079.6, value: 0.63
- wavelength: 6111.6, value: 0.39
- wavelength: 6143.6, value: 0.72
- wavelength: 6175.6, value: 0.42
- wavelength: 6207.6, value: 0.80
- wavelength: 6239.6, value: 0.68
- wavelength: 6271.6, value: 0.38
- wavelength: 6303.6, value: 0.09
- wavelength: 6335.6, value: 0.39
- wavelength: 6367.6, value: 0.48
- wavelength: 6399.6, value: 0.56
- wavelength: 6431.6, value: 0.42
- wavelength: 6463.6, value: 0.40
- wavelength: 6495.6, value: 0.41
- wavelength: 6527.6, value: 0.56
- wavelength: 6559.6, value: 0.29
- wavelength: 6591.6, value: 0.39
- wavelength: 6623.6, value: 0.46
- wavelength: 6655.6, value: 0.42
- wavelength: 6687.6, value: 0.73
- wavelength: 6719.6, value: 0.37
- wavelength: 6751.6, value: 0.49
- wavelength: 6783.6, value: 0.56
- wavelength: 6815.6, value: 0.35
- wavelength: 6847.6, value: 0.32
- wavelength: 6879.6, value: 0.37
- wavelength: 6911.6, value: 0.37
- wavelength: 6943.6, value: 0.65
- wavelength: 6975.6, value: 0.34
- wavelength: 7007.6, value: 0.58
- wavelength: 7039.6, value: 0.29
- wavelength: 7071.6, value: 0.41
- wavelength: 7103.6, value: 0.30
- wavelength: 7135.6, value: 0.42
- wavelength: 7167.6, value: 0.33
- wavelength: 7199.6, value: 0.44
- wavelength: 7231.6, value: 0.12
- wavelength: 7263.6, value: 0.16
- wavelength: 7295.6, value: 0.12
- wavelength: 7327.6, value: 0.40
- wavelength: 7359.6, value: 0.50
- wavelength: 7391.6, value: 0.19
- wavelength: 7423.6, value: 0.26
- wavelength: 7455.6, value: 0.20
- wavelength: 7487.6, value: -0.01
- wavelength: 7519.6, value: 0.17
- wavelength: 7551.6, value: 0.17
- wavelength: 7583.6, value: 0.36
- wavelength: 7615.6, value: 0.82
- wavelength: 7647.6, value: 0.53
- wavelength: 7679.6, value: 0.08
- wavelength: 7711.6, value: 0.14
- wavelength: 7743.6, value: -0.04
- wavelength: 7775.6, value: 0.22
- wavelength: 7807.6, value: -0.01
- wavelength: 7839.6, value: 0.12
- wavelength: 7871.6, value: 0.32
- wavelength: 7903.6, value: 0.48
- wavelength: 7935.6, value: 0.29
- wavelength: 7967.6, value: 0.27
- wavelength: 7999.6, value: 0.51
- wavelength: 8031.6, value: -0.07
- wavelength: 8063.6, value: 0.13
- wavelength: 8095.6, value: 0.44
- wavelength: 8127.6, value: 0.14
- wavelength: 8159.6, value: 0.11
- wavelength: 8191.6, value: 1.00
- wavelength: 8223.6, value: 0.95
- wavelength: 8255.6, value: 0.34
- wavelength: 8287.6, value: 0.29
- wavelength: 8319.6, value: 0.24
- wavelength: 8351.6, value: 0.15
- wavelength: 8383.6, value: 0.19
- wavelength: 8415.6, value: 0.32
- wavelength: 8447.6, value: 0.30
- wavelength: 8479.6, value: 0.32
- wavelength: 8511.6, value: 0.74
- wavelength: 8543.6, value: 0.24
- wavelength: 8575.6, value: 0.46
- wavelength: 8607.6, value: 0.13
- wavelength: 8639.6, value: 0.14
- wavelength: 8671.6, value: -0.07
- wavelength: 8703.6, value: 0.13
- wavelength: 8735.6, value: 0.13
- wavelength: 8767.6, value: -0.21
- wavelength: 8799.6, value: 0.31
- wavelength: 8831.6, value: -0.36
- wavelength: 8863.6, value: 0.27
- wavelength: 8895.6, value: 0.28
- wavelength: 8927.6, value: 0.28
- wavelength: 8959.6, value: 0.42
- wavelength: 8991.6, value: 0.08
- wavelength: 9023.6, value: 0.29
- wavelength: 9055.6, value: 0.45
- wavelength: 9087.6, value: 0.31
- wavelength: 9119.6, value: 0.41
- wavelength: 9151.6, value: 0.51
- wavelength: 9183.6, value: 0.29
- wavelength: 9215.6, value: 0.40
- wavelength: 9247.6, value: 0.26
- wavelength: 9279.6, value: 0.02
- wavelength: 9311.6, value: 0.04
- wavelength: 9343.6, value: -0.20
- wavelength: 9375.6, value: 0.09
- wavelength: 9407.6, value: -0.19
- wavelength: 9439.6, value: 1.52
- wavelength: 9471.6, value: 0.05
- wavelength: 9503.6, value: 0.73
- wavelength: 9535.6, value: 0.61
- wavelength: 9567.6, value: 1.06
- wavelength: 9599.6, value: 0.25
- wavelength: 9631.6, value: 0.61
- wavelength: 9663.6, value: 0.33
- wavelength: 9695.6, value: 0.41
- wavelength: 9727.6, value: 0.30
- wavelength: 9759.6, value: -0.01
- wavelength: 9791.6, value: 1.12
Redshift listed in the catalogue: 1.20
